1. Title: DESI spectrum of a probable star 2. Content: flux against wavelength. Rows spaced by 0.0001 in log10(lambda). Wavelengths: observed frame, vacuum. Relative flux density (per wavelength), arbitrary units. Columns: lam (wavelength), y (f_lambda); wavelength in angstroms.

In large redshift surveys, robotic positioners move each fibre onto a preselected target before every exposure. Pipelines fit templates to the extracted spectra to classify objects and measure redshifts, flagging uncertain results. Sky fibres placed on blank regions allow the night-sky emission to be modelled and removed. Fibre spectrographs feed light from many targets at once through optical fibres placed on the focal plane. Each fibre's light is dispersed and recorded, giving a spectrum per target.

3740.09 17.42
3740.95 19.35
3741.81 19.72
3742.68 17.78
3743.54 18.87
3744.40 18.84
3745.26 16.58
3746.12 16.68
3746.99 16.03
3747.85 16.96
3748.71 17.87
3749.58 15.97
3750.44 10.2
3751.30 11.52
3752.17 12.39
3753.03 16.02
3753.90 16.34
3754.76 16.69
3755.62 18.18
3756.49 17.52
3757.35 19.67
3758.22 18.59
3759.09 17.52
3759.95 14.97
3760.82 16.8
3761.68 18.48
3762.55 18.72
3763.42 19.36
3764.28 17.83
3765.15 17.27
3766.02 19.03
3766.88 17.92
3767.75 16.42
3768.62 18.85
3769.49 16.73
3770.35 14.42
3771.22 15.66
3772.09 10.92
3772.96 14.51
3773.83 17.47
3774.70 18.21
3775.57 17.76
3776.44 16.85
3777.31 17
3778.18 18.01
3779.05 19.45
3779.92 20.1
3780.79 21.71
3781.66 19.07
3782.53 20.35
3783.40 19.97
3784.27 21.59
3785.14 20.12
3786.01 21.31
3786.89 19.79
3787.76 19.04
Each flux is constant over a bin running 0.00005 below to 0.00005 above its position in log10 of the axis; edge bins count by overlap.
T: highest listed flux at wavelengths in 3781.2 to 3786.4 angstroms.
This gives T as 21.59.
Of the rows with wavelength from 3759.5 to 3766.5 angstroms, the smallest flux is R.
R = 14.97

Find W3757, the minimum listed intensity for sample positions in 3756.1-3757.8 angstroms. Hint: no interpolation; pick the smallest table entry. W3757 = 17.52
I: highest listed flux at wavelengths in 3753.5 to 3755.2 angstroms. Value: 16.69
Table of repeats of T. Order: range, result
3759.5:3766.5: 19.36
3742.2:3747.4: 18.87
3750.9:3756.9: 18.18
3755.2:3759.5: 19.67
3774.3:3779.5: 19.45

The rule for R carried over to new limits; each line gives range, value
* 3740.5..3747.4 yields 16.03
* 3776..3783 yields 16.85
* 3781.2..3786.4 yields 19.07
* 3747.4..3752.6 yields 10.2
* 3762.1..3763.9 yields 18.72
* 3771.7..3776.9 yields 10.92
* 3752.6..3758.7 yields 16.02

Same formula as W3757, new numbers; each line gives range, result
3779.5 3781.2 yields 20.1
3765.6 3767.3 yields 17.92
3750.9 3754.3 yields 11.52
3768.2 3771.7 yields 14.42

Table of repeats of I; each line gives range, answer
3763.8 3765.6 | 17.83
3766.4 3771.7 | 18.85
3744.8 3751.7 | 17.87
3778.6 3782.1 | 21.71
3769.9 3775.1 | 18.21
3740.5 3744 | 19.72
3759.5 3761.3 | 16.8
